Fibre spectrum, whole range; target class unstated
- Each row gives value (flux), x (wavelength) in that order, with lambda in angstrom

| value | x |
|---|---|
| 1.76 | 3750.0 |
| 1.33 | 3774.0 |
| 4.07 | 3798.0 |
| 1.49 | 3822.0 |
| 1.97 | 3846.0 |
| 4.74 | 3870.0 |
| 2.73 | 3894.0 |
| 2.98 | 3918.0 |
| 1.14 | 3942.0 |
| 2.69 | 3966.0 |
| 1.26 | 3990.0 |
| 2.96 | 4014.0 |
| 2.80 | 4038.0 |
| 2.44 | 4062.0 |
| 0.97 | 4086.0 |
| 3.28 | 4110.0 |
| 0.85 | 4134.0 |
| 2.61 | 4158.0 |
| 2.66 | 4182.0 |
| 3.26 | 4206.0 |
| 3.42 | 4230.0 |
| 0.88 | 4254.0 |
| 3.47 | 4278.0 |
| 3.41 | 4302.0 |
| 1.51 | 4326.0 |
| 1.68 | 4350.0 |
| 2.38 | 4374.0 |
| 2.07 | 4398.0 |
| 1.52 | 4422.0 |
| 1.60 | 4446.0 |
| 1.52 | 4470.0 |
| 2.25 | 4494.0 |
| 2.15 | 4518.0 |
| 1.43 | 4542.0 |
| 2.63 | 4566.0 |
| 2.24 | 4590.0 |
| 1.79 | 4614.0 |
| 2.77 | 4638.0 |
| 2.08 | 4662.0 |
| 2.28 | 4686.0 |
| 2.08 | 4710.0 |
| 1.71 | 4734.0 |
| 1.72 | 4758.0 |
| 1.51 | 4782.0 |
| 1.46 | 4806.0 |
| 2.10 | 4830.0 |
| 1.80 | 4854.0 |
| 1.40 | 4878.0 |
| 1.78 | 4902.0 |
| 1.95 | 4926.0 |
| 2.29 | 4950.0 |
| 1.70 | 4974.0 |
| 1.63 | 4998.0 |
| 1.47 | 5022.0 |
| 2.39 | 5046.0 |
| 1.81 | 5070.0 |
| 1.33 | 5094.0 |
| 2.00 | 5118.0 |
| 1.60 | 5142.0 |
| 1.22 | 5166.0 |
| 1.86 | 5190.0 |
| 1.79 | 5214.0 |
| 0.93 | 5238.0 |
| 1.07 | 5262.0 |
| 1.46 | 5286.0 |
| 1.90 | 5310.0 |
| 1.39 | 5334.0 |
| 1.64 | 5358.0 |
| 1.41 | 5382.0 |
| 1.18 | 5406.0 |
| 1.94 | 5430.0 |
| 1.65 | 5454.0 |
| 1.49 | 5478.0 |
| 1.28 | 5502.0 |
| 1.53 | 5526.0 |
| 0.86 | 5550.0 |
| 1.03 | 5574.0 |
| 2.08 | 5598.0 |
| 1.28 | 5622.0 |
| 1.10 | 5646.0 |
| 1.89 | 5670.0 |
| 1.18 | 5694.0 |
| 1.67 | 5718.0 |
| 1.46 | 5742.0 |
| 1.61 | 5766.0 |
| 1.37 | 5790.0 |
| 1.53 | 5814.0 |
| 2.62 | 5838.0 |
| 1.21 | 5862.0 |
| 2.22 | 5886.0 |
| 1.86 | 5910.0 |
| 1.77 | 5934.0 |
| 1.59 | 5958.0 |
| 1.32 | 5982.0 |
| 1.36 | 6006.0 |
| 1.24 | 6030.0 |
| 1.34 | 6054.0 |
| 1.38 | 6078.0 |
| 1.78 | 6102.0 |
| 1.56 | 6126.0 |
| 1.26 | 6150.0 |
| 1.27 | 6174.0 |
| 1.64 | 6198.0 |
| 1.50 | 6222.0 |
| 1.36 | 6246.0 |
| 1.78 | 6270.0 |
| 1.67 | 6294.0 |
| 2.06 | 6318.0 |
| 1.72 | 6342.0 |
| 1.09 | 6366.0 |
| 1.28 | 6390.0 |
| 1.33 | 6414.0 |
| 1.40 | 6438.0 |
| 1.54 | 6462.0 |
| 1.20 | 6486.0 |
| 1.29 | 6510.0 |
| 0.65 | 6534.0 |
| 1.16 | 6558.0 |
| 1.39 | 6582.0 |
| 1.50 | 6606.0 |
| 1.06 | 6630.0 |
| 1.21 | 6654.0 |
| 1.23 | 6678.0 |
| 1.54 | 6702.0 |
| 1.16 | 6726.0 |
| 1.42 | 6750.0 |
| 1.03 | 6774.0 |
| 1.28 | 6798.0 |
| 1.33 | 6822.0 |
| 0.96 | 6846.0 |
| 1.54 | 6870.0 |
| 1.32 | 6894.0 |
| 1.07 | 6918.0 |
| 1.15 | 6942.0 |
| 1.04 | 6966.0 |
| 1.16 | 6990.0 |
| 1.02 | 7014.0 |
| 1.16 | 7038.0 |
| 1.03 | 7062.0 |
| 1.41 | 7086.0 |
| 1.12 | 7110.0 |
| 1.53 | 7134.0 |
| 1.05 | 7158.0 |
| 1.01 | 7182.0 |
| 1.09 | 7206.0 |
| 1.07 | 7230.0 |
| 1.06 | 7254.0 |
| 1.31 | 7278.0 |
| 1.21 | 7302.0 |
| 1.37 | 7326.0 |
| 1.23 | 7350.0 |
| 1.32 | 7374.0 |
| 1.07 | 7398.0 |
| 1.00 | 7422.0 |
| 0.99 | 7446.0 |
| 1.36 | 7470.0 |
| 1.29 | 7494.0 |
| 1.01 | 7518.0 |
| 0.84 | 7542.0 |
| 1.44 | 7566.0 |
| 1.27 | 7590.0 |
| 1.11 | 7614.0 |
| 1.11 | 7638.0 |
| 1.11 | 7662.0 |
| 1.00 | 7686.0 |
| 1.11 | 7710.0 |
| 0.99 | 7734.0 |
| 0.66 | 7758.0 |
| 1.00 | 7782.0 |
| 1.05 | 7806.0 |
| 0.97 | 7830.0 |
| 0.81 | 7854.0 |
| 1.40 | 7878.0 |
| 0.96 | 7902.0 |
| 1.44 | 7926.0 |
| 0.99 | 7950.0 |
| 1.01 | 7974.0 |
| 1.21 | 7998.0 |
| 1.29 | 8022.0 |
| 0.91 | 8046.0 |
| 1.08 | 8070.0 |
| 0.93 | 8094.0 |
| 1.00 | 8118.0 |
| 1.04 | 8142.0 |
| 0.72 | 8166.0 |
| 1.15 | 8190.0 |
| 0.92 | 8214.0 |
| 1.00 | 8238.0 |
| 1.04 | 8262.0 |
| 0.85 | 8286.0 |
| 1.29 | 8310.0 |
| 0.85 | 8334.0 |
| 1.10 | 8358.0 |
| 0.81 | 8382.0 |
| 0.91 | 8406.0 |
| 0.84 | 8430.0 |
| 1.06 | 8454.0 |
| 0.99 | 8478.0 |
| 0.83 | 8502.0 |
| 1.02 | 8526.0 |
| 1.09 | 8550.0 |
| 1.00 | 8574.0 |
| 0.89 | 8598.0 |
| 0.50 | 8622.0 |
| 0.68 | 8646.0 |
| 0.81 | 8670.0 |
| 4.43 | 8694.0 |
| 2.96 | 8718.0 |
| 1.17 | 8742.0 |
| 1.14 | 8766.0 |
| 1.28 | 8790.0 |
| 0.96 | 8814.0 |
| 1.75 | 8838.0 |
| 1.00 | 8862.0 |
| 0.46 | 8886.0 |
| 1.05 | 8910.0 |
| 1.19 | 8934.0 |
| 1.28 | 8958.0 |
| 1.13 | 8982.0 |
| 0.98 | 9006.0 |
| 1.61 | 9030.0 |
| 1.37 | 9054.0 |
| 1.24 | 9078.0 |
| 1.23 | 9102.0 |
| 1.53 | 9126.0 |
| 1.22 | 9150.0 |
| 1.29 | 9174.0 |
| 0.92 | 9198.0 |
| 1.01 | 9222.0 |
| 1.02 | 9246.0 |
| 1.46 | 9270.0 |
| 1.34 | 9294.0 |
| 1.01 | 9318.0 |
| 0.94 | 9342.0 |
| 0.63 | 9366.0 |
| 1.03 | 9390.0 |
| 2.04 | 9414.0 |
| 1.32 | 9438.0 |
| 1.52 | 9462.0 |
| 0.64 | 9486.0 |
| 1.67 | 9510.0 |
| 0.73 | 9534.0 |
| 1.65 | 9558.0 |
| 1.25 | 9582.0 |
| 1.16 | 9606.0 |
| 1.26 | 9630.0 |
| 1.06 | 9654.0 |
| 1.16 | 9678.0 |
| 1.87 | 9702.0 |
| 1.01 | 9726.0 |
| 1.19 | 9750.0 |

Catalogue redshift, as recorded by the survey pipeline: 1.334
